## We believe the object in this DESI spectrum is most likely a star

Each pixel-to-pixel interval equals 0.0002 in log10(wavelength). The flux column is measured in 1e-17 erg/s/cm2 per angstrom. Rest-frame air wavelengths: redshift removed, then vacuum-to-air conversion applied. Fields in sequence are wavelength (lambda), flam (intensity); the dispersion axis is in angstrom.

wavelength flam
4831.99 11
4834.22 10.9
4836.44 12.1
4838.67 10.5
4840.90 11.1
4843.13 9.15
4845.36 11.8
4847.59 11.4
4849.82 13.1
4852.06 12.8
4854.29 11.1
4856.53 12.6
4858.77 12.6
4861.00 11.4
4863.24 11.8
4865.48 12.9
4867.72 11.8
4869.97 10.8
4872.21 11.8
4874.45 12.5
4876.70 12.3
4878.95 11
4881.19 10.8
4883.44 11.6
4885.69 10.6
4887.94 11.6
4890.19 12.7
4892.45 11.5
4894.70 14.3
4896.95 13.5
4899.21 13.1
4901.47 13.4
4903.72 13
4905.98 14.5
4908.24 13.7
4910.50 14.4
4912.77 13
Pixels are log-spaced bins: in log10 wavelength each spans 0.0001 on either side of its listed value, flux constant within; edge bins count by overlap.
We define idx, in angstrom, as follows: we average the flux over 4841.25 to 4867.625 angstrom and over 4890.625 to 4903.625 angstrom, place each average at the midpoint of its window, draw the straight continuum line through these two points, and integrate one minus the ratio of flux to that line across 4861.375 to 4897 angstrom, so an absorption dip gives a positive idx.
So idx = 1.9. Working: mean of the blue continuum 11.9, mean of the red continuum 13.1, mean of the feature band 11.9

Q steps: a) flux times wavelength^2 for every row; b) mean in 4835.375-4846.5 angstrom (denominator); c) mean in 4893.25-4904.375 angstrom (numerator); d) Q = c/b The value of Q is 1.26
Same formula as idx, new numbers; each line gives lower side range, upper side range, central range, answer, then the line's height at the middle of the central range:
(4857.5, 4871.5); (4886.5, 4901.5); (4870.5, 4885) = 0.8 angstrom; 12.3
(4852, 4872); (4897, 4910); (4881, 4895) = 1.3 angstrom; 13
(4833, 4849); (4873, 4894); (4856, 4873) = -0.8 angstrom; 11.4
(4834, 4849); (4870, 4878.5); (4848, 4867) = -1.3 angstrom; 11.5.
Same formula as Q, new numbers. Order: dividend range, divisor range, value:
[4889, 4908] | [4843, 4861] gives 1.13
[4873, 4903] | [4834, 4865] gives 1.07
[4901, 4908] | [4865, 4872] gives 1.18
